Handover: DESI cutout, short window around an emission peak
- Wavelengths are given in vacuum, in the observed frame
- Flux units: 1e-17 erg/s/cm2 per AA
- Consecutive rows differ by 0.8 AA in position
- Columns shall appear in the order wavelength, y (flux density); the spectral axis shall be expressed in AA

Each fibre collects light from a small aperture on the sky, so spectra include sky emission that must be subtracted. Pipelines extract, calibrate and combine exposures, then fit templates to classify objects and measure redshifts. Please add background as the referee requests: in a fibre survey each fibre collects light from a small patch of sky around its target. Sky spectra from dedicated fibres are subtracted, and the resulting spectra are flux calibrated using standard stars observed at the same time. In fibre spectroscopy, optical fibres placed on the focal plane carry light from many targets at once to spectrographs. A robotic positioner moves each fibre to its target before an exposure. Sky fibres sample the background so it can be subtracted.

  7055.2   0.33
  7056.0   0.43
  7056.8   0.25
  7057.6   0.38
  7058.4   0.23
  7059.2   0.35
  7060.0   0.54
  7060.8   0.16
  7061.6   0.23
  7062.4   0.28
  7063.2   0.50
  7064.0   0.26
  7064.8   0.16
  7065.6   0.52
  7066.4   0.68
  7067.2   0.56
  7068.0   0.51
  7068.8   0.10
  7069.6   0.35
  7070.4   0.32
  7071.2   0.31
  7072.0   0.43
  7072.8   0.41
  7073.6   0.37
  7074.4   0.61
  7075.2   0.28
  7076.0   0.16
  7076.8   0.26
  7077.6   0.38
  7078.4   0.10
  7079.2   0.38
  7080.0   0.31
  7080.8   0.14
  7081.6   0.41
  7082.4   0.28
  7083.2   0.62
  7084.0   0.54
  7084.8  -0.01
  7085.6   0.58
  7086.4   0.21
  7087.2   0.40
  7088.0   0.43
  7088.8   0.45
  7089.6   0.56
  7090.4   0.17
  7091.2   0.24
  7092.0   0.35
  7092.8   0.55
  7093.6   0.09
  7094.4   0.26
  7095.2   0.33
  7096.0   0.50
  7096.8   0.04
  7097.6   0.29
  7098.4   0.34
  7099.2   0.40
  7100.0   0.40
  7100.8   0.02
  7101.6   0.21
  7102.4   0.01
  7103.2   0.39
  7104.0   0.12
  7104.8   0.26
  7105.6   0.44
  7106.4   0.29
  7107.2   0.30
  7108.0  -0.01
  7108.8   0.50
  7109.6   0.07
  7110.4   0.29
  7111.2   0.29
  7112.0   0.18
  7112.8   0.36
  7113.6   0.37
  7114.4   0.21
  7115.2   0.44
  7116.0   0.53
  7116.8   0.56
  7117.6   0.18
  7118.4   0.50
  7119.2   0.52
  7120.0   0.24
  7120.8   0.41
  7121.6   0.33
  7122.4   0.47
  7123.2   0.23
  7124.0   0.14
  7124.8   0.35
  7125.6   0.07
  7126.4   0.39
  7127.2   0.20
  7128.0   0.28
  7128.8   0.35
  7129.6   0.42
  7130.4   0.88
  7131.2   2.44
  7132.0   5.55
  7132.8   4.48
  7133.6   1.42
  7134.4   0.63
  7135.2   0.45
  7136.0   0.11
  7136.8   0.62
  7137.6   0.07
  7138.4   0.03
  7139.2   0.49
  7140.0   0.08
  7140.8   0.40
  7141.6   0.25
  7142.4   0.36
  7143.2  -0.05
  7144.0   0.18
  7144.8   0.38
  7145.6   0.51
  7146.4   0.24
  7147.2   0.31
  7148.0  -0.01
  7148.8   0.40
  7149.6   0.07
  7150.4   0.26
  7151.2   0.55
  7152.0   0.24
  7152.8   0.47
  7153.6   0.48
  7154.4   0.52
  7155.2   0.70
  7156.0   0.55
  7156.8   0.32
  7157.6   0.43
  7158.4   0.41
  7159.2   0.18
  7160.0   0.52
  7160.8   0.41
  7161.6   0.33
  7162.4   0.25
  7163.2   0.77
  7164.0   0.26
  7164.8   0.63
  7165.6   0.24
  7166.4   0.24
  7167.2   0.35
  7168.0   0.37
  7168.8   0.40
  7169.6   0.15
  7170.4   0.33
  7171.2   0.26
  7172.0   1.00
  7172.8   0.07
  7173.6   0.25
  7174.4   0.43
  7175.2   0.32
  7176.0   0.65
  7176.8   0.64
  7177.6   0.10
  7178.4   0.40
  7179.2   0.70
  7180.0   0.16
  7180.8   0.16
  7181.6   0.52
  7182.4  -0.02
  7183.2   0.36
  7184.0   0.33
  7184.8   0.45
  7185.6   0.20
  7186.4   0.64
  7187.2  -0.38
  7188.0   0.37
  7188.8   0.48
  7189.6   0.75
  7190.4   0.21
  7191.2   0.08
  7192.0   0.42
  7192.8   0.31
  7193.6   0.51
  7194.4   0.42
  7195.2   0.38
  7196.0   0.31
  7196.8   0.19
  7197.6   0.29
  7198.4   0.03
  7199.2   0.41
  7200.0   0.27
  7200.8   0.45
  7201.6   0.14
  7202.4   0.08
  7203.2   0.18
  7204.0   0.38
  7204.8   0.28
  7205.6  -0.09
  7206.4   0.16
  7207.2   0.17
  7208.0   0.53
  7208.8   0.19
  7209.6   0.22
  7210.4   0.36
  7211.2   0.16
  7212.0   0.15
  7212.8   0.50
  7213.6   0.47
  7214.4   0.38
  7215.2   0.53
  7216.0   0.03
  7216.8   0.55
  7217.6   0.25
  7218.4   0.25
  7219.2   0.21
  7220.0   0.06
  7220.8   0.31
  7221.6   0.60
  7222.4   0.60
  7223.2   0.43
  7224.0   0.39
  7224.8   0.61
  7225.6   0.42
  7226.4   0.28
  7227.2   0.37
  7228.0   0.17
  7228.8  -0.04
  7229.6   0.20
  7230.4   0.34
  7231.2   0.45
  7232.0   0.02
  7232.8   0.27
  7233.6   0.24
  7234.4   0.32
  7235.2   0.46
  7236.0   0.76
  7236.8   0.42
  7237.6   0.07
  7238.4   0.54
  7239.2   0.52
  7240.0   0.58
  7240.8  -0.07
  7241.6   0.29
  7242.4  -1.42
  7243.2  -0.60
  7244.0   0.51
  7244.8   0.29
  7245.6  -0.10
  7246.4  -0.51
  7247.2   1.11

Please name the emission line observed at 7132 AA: H-alpha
